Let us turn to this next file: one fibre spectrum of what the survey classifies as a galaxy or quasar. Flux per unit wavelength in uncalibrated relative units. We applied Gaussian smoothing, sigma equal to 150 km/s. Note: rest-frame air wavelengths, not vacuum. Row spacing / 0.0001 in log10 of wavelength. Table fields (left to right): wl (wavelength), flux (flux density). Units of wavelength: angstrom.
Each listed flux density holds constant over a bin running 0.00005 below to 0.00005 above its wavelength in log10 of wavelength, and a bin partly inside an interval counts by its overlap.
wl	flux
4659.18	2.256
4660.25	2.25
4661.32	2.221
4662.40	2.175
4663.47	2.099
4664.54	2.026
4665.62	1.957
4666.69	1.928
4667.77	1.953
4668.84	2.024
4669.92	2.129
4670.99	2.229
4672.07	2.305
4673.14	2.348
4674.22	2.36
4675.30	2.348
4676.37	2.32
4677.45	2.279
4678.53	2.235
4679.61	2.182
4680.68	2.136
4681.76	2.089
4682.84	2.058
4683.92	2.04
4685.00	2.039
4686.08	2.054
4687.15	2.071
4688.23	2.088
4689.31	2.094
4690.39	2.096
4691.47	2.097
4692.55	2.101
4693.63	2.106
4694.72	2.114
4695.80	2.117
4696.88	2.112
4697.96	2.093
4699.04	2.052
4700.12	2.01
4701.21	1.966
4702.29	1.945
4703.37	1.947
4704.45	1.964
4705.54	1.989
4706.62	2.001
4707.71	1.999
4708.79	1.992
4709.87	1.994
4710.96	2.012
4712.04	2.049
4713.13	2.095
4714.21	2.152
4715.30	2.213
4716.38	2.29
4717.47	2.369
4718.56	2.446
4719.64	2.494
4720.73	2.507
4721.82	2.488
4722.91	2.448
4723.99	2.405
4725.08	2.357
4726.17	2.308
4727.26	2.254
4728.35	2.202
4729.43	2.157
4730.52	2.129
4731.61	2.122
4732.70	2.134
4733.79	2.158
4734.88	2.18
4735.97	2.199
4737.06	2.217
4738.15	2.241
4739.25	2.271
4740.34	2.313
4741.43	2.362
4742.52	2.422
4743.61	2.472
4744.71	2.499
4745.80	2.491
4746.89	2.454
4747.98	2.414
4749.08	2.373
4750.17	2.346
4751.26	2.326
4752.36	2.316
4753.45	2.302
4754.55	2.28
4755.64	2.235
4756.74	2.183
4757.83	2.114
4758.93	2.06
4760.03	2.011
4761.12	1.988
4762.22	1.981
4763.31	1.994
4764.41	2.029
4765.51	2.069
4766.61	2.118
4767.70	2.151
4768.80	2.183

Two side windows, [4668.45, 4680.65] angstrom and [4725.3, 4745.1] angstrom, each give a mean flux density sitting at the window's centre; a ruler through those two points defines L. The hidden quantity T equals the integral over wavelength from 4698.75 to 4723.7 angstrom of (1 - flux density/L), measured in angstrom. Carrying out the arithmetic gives 1.1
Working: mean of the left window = 2.25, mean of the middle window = 2.15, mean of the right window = 2.26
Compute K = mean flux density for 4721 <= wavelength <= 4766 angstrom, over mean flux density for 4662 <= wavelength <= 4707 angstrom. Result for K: 1.1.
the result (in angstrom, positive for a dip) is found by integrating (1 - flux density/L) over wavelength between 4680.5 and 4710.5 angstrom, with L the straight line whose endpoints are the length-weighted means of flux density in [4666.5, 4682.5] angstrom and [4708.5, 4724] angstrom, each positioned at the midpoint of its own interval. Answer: 2.4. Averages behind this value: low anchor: 2.19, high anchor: 2.26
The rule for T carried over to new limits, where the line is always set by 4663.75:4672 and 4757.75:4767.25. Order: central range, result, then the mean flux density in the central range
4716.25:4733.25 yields -2.3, 2.32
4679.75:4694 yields -0.2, 2.09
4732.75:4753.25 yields -2.9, 2.33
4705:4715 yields 0.0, 2.04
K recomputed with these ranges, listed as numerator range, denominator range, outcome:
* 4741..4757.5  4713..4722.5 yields 1.00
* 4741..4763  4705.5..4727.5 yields 1.02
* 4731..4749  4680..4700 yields 1.11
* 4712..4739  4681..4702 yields 1.09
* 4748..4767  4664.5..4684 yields 1.00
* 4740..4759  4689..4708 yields 1.14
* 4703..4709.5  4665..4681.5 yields 0.91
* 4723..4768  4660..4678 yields 1.03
